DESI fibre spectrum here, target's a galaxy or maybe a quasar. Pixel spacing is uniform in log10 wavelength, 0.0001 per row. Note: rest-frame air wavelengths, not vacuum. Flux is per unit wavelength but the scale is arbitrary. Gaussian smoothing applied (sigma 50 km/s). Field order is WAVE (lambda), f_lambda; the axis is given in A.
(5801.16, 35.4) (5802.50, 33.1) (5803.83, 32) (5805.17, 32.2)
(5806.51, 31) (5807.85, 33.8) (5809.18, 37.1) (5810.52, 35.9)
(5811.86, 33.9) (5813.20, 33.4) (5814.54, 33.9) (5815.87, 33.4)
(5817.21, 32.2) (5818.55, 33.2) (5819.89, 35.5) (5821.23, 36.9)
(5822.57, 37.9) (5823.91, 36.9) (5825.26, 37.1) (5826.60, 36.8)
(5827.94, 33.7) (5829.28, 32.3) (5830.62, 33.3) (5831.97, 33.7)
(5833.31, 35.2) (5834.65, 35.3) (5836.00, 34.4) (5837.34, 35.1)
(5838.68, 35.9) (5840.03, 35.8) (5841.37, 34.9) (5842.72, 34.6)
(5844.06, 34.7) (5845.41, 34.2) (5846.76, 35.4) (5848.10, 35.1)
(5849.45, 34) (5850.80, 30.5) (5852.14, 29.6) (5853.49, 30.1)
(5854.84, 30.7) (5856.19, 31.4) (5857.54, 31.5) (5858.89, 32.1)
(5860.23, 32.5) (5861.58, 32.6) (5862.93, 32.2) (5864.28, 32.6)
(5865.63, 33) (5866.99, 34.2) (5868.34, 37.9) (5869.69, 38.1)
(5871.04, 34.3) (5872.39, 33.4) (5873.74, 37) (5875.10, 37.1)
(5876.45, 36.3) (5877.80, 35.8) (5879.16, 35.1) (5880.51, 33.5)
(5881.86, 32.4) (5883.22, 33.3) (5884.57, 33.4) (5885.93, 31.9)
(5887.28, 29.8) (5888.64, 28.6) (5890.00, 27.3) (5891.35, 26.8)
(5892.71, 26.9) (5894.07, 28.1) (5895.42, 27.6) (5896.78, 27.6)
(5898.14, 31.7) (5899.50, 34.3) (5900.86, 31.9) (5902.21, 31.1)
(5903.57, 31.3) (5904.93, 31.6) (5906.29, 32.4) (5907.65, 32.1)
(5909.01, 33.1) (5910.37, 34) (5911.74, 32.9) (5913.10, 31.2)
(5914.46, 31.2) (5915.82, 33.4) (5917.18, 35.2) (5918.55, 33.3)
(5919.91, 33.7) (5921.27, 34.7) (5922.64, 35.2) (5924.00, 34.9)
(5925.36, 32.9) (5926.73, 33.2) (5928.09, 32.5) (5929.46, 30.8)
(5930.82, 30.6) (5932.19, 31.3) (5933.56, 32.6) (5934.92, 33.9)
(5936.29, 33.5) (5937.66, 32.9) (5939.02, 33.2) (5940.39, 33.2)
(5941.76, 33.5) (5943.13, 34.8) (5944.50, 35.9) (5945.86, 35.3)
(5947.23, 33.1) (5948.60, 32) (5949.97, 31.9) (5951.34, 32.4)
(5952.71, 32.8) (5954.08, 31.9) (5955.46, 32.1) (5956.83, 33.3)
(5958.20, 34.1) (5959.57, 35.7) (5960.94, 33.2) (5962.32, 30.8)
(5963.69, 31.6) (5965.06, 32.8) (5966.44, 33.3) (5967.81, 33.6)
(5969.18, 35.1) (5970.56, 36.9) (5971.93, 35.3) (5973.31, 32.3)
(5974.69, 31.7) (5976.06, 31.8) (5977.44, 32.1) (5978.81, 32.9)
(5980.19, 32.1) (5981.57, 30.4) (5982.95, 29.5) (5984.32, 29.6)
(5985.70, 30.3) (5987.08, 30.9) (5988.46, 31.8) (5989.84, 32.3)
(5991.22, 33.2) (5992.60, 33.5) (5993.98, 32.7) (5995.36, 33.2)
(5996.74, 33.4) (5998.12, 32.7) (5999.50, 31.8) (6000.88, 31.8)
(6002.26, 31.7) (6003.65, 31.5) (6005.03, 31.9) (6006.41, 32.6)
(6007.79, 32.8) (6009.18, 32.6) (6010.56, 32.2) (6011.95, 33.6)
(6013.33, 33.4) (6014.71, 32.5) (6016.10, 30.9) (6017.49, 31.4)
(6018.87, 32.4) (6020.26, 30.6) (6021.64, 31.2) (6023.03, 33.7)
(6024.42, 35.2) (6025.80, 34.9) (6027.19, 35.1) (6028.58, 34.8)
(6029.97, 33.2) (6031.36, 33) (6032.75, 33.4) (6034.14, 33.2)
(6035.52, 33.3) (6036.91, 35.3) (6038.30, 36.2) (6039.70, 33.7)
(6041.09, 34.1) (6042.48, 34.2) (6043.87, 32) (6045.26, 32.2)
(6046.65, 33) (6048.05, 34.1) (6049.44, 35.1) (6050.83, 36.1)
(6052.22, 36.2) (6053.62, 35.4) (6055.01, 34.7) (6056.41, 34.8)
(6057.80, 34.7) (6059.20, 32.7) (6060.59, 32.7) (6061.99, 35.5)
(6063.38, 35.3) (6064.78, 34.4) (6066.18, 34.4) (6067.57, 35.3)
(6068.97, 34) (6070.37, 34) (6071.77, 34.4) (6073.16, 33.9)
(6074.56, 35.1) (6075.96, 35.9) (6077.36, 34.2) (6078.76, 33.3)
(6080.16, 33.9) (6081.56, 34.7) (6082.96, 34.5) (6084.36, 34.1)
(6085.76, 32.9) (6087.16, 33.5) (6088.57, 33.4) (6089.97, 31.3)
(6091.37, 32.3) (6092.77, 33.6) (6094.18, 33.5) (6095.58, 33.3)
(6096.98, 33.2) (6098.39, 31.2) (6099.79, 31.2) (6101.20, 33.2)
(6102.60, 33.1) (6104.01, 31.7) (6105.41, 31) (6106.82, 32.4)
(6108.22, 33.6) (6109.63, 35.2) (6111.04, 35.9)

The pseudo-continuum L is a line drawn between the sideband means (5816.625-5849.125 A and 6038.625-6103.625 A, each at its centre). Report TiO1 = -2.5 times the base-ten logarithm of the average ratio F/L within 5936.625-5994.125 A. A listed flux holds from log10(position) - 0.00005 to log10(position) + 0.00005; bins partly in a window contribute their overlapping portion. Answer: 0.05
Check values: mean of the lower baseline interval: 35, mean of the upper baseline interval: 33.9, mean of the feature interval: 32.8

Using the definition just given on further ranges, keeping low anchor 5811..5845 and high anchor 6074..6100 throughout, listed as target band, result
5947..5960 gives 0.04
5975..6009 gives 0.07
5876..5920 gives 0.09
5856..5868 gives 0.06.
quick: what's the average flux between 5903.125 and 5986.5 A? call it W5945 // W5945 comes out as 32.9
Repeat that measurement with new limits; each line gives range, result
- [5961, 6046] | 32.8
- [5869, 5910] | 32.1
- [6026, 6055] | 34.2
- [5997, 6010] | 32.2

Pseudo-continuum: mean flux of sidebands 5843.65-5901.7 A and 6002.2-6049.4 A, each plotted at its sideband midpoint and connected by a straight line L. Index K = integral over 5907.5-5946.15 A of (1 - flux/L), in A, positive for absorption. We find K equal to -0.7 A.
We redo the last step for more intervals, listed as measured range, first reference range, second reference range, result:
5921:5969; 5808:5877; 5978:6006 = -0.74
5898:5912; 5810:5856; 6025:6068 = 0.75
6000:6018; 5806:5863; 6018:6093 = 0.93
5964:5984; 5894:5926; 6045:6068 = 0.34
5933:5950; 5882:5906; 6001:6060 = -1.20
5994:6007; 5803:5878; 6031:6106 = 0.62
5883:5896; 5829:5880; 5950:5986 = 1.68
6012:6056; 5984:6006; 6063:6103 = -1.23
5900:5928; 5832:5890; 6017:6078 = 0.66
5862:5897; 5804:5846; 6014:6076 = 1.95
